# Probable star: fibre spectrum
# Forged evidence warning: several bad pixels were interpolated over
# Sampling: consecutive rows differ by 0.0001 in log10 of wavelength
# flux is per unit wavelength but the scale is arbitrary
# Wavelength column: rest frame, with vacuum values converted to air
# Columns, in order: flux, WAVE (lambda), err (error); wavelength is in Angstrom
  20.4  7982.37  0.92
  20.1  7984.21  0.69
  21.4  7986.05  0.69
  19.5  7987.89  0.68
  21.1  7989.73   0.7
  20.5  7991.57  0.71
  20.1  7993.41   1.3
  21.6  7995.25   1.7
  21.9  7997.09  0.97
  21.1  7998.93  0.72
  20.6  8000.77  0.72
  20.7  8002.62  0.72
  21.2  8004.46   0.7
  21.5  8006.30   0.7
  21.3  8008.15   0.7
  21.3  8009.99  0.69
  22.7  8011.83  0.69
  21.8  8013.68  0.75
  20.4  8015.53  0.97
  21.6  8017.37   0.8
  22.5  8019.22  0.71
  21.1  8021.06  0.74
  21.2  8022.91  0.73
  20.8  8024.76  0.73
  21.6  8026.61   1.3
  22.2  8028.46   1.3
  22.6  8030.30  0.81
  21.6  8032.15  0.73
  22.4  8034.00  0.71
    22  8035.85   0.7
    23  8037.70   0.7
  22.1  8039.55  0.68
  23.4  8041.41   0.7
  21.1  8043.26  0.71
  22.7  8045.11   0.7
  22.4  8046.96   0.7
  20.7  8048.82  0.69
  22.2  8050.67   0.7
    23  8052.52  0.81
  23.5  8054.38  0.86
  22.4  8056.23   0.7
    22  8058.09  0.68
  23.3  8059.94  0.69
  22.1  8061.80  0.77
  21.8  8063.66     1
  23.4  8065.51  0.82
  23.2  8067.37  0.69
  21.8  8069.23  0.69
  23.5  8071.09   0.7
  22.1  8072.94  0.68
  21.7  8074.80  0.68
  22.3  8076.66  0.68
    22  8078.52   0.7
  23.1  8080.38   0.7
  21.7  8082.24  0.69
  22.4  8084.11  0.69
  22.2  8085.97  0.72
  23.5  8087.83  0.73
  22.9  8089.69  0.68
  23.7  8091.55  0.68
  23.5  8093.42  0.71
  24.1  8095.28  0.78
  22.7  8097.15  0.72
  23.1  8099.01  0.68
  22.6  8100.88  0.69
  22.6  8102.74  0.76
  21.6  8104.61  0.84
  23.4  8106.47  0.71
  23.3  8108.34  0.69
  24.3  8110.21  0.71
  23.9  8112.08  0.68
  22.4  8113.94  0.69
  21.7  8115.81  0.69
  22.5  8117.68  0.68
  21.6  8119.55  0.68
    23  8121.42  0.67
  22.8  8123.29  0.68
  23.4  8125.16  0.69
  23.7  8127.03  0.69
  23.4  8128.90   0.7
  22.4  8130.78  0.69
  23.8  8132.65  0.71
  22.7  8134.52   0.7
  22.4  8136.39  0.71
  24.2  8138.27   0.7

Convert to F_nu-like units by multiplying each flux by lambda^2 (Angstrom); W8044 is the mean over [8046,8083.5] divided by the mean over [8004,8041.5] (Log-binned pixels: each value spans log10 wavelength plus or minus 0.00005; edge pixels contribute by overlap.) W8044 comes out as 1.0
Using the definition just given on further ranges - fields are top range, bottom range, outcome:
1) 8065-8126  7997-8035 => 1.08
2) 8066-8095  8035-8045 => 1.03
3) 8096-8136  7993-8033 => 1.10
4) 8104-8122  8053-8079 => 1.02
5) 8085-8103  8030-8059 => 1.05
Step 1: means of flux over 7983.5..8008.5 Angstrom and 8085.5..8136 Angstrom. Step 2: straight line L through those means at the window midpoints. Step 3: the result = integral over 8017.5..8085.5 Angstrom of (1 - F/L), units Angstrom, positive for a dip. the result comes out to -1.0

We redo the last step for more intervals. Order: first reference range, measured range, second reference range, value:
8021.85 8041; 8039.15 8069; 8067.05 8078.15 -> -0.3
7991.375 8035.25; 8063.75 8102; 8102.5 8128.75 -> -0.5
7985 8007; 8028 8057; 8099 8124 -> -0.9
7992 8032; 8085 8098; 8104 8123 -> -0.4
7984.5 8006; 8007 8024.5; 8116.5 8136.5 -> -0.3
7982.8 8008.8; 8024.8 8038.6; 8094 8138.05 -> -0.4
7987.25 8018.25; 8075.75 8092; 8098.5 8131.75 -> -0.2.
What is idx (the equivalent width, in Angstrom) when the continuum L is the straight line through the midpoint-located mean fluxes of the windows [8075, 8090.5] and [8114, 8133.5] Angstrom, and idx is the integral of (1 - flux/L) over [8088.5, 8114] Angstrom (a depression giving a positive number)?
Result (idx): -0.6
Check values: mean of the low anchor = 22.5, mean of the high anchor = 22.8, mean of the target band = 23.2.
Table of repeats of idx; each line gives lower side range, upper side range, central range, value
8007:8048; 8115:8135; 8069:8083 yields 0.0 Angstrom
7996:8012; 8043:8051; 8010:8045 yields -0.5 Angstrom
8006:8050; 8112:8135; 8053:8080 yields -0.3 Angstrom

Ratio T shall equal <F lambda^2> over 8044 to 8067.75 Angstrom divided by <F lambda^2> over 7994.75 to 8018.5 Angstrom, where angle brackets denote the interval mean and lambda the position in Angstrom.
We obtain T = 1.07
